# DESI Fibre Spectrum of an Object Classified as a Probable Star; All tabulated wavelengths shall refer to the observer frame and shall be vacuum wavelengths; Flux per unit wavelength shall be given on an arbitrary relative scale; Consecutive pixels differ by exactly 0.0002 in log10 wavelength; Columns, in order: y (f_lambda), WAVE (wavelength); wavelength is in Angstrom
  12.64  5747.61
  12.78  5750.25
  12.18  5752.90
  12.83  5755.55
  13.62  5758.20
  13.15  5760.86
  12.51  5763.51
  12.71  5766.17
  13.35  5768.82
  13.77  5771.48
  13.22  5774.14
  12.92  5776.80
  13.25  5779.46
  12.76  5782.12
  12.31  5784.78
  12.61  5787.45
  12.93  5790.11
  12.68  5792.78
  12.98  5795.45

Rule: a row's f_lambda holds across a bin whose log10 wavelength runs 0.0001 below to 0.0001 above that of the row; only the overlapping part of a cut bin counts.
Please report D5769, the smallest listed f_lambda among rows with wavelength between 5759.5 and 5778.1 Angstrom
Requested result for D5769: 12.51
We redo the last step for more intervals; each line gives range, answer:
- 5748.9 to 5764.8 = 12.18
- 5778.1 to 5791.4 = 12.31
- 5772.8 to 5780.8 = 12.92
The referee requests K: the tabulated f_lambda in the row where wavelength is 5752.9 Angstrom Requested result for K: 12.18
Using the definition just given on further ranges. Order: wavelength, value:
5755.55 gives 12.83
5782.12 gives 12.76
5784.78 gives 12.31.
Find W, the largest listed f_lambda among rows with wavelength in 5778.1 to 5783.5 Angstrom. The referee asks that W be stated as 13.25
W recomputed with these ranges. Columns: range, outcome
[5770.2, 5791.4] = 13.77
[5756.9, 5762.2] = 13.62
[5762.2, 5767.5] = 12.71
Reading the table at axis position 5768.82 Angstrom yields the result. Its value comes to 13.35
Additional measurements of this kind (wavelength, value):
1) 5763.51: 12.51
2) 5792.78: 12.68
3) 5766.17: 12.71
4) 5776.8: 12.92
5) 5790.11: 12.93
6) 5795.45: 12.98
